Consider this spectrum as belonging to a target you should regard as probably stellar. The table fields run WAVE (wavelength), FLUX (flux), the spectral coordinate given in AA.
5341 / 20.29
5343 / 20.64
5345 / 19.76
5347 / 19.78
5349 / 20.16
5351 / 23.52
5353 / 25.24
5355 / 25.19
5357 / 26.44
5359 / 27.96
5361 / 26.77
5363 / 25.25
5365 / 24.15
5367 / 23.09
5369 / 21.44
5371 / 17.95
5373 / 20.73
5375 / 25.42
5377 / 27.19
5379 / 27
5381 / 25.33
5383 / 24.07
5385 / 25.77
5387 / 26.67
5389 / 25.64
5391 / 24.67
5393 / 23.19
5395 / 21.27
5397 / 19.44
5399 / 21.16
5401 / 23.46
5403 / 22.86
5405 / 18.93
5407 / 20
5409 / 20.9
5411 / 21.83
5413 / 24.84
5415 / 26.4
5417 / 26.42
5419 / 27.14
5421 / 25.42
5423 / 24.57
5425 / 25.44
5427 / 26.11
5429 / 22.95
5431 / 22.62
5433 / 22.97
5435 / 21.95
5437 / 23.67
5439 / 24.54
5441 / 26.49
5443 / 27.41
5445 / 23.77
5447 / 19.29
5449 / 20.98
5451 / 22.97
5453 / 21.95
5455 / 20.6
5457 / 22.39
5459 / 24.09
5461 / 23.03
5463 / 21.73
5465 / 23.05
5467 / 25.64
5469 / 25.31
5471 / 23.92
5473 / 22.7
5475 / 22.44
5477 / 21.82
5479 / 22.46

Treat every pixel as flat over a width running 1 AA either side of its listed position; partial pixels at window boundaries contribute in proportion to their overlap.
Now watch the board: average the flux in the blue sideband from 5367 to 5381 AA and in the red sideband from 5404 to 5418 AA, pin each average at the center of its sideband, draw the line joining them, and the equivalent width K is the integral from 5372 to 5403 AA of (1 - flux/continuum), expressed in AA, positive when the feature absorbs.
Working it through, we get -1.13 AA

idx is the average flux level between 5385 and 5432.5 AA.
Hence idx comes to 23.6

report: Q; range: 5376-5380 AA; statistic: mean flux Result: 27.1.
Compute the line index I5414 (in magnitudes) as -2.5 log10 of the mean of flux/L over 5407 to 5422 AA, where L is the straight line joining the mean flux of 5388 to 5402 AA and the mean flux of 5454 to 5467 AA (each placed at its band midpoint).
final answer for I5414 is -0.08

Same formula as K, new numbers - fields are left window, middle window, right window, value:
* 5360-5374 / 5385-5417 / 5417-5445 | 1.1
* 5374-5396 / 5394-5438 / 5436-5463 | 1.7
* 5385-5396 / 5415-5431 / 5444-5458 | -1.6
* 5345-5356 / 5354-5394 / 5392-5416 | -4.3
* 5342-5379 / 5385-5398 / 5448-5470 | -0.2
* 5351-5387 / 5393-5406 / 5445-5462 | 1.3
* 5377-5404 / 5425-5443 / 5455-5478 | -0.5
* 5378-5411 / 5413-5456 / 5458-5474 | -1.1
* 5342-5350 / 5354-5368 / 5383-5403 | -2.9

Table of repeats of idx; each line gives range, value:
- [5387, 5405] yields 22.7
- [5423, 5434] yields 24.1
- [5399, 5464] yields 23.3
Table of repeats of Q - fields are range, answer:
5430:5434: 22.8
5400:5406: 21.8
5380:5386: 25.1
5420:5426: 25.1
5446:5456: 21.2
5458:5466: 23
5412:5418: 25.9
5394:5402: 21.3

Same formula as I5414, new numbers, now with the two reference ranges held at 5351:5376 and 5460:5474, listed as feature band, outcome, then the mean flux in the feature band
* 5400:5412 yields 0.12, 21.3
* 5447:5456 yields 0.11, 21.4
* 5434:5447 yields -0.02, 24.2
